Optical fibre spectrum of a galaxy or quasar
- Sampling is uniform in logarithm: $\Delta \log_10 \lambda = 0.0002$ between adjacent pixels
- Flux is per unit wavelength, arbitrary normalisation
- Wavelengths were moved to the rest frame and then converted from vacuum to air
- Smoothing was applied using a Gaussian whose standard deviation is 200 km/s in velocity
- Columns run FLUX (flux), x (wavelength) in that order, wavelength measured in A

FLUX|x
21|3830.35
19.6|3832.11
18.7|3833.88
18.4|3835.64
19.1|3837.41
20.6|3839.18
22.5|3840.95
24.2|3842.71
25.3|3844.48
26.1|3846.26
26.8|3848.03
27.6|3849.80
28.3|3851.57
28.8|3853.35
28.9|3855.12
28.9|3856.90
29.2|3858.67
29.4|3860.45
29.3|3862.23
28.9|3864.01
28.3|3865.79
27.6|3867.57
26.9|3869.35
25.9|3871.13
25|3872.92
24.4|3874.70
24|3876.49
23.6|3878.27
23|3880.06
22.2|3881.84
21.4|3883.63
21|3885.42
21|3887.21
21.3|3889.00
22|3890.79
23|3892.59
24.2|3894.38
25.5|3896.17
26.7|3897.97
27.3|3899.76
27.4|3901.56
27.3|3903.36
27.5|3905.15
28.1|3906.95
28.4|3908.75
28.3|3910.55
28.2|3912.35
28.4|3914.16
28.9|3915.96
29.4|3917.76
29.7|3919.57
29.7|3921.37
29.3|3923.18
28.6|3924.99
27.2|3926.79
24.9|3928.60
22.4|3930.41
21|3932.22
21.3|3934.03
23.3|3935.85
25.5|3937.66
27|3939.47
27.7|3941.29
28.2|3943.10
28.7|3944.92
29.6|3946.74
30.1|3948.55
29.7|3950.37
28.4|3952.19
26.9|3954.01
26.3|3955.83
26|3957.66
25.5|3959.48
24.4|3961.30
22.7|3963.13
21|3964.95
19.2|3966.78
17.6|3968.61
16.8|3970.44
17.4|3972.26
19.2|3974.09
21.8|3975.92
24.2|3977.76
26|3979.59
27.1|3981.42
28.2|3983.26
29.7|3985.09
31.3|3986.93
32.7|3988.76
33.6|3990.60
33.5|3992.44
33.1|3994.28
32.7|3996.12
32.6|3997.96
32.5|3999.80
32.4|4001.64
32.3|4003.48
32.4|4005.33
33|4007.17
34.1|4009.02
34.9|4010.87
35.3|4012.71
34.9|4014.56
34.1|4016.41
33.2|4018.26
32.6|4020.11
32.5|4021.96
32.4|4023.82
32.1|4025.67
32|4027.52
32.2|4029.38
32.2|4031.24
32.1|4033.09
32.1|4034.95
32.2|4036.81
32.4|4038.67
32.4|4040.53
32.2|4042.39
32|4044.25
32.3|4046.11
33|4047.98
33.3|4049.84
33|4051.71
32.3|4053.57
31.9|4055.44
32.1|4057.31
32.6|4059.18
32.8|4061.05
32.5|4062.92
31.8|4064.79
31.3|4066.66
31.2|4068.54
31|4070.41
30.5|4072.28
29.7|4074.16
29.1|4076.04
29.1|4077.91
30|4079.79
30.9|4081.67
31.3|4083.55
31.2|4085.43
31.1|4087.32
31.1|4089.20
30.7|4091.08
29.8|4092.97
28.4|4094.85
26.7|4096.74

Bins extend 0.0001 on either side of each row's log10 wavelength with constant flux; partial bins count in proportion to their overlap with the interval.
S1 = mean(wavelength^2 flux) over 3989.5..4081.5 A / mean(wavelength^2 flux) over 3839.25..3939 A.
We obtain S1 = 1.34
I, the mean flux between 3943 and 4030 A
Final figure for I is 28.9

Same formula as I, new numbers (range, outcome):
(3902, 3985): 25.8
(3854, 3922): 26.3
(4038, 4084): 31.6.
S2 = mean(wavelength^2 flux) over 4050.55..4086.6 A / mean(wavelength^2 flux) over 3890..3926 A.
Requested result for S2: 1.24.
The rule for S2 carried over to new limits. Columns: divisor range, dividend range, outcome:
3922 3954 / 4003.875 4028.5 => 1.30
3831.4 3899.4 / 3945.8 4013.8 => 1.20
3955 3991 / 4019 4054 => 1.37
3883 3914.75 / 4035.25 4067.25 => 1.38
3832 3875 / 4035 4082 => 1.37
